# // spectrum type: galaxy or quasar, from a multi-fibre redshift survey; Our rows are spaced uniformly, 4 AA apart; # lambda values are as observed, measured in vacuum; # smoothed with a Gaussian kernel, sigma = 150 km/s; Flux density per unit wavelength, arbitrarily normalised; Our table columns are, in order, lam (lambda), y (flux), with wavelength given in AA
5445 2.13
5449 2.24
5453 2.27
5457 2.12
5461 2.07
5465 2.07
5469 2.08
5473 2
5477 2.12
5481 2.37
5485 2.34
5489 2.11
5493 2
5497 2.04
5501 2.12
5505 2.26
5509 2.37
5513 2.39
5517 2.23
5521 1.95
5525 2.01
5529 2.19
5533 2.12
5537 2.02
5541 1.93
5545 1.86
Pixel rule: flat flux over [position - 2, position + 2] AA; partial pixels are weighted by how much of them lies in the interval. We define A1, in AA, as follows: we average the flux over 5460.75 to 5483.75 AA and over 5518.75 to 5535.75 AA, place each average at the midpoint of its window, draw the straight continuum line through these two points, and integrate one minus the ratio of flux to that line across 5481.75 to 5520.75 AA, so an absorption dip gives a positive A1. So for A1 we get -1.93 AA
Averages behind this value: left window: 2.13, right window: 2.07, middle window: 2.2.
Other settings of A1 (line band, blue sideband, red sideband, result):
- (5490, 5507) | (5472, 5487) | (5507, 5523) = 0.9 AA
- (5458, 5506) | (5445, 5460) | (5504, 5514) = 3.0 AA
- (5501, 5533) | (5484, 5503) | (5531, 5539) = -1.6 AA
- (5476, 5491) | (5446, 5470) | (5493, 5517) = -0.4 AA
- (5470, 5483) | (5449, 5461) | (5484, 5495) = 0.0 AA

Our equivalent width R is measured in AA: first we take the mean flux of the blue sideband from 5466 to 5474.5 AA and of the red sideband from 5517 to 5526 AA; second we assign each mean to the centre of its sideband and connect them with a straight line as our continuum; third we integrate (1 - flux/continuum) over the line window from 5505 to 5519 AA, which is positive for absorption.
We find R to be -2.0 AA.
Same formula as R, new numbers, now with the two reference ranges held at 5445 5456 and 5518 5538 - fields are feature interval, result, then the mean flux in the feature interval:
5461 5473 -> 0.7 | 2.06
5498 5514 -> -1.2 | 2.26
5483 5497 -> 0.1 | 2.13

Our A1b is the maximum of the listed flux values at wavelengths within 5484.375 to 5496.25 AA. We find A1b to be 2.34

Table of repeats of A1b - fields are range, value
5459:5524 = 2.39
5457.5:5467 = 2.07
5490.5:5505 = 2.26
